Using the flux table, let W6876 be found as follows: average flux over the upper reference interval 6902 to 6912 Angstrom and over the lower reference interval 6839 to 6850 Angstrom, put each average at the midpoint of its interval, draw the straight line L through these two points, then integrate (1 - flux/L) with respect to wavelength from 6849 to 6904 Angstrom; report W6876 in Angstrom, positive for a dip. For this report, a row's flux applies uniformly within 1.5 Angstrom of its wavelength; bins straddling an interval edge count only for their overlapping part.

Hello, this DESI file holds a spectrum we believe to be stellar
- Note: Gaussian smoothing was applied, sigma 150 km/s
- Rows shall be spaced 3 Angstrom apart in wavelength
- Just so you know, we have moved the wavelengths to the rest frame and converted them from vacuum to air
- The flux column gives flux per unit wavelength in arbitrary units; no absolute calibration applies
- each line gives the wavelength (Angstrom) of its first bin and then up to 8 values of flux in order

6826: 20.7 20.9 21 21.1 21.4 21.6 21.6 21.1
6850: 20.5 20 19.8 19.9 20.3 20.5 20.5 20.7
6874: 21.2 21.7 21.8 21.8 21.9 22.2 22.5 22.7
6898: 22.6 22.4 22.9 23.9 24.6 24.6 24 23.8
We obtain 3.0 Angstrom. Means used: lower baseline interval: 21.3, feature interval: 21.3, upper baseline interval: 23.8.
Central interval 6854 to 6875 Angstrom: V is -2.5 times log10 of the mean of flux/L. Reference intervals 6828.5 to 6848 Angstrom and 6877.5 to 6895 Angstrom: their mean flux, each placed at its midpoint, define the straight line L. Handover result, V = 0.07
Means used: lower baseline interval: 21.3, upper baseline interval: 22.1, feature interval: 20.4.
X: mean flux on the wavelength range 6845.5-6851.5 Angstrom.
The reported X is 20.8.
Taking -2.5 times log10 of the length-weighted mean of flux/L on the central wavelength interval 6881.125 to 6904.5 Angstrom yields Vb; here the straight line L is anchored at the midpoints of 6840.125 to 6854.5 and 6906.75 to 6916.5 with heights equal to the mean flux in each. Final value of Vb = 0.05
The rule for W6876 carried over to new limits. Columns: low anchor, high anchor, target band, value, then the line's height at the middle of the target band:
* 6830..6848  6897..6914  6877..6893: 0.6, 22.8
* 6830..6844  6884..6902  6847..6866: 1.3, 21.7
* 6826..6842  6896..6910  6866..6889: 1.0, 22.4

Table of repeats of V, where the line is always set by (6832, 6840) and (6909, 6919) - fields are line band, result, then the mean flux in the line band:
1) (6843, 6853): 0.042 mag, 20.9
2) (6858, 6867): 0.102 mag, 20.3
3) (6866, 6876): 0.089 mag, 20.8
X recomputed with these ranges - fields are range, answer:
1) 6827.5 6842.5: 21.2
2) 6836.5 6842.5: 21.5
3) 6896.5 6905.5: 22.6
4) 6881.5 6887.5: 21.8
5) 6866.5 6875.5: 20.8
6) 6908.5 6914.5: 24.6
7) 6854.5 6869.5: 20.2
